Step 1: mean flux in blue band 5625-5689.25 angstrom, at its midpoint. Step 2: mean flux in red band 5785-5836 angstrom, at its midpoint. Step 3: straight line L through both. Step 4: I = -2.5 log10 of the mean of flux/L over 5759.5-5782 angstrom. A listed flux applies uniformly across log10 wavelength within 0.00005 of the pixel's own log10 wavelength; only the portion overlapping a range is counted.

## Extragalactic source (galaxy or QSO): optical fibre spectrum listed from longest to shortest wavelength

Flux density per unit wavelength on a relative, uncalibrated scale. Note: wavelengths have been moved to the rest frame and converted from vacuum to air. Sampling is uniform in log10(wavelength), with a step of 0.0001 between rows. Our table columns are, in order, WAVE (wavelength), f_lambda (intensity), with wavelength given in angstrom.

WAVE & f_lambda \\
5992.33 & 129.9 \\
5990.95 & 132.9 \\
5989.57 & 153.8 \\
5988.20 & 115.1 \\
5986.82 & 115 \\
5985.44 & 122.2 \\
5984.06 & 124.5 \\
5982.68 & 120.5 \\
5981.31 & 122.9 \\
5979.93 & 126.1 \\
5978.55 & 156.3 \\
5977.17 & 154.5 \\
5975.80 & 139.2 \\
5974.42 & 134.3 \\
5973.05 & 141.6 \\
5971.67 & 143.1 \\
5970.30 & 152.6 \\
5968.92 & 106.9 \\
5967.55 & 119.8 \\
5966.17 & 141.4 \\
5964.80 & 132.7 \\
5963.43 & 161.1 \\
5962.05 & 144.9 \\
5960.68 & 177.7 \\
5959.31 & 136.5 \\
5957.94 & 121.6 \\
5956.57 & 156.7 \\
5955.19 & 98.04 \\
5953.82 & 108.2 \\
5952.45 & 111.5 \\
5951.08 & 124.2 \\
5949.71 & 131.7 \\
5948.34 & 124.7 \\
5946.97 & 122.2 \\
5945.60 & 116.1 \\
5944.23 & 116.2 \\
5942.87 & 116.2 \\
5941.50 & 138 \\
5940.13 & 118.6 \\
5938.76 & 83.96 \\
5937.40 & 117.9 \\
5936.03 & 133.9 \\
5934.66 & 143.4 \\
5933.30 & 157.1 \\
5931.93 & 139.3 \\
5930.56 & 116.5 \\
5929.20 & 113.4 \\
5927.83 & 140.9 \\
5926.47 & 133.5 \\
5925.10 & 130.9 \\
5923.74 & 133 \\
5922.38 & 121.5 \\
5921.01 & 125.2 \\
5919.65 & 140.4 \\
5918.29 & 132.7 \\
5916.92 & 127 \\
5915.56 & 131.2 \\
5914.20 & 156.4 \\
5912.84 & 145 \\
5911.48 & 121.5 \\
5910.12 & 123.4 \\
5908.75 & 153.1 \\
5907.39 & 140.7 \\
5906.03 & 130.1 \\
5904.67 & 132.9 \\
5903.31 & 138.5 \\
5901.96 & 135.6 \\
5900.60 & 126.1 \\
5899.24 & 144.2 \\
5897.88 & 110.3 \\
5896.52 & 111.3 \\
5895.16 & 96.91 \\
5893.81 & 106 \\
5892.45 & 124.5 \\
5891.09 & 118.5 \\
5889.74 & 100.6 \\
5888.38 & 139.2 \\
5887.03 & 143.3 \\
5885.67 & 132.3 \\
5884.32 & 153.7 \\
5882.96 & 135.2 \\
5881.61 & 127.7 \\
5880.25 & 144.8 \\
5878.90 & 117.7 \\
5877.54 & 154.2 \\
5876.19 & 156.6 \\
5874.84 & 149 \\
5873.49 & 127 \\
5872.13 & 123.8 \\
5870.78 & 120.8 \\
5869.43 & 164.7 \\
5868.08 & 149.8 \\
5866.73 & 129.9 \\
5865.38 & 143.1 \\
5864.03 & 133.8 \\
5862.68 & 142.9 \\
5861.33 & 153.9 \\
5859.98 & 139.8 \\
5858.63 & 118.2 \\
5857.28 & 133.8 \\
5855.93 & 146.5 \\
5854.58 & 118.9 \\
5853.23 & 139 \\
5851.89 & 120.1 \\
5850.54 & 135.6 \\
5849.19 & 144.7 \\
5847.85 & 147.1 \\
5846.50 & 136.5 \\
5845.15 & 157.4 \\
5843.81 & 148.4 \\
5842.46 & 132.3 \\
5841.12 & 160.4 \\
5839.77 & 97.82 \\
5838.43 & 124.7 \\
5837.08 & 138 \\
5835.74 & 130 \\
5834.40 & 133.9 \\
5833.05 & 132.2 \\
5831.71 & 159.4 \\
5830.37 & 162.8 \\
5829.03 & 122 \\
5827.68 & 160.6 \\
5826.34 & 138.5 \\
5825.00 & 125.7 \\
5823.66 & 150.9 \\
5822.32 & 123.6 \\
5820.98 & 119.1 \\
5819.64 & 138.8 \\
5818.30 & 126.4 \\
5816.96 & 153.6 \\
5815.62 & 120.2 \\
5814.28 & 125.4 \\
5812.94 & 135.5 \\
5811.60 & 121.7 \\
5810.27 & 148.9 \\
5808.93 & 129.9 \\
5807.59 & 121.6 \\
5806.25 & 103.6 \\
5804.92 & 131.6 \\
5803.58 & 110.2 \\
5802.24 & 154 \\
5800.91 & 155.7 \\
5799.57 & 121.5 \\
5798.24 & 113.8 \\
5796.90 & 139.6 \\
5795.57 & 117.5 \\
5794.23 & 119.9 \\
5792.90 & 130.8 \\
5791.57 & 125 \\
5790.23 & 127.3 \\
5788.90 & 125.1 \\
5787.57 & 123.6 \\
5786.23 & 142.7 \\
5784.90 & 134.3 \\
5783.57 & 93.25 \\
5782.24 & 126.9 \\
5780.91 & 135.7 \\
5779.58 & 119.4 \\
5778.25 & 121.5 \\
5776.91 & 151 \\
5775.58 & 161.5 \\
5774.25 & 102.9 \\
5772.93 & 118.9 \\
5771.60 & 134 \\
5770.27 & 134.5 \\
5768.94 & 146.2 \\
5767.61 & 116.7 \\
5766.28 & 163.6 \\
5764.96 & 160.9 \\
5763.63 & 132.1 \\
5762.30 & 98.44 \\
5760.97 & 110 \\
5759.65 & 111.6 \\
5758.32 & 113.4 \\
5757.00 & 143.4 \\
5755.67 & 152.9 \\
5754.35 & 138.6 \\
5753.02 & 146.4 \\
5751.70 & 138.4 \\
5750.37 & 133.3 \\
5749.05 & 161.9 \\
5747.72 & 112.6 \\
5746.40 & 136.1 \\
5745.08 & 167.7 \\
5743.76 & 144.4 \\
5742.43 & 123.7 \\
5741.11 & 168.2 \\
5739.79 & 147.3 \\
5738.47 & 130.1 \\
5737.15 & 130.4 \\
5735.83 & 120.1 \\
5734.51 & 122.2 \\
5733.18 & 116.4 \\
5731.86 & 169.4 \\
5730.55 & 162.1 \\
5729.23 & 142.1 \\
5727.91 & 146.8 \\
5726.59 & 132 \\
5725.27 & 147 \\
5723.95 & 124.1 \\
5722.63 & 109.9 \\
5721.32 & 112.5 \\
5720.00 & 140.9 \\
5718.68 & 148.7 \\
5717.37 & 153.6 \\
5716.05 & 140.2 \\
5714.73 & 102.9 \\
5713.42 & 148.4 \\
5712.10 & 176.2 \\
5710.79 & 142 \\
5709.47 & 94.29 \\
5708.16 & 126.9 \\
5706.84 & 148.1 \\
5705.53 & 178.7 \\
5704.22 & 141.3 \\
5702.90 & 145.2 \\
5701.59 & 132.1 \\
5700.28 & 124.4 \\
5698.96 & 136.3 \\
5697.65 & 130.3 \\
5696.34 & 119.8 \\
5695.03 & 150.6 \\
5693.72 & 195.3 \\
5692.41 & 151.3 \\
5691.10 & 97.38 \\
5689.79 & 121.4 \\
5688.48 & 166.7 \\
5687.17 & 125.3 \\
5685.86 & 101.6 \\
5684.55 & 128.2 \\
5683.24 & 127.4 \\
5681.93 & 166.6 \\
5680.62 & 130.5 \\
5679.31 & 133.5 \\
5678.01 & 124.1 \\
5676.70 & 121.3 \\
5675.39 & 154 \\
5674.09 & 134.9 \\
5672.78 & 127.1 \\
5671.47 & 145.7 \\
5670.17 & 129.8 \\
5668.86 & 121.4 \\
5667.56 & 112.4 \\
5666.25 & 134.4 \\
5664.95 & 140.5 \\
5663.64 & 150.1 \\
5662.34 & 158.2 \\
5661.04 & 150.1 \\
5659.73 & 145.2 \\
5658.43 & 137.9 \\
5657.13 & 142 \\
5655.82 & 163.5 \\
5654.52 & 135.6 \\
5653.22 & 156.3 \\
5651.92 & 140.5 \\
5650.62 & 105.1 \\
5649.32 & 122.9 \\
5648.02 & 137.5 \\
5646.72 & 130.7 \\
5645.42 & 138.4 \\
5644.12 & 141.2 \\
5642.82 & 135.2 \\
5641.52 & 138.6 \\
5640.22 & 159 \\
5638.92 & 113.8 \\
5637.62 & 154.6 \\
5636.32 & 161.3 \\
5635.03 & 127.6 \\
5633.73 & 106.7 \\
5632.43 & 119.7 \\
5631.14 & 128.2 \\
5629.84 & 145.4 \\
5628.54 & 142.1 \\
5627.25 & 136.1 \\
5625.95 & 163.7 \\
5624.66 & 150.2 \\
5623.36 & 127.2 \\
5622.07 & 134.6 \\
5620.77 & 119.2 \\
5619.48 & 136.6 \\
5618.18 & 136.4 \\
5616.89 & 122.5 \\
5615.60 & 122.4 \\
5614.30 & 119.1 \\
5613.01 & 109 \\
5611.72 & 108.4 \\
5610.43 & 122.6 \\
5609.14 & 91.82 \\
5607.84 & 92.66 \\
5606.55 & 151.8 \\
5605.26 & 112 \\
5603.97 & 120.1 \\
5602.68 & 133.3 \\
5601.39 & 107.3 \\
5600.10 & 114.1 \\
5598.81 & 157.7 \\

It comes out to 0.02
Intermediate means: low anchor 137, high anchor 132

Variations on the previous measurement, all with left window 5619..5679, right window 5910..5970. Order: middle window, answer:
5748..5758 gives -0.065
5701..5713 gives -0.058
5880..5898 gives 0.054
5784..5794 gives 0.040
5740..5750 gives -0.079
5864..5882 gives -0.063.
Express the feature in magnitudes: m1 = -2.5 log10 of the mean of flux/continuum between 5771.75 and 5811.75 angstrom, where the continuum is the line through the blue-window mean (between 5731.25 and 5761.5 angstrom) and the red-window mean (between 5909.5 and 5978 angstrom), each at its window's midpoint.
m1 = 0.06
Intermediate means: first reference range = 137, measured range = 128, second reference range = 131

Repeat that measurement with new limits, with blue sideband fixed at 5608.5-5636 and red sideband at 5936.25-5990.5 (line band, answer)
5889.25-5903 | 0.096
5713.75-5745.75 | -0.078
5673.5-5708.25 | -0.080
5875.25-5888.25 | -0.094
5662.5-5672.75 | -0.053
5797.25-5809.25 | 0.013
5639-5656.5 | -0.084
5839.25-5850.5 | -0.097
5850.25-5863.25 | -0.048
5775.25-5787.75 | -0.016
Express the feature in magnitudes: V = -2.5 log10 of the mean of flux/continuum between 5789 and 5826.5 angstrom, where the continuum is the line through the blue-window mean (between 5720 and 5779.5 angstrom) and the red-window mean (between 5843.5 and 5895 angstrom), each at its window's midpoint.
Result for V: 0.05 mag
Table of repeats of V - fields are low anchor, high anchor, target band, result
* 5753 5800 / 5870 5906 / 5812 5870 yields -0.06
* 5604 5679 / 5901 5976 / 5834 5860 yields -0.03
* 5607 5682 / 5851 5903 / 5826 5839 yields -0.06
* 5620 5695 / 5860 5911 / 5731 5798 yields 0.02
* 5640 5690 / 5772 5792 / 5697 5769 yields -0.05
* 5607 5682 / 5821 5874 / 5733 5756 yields -0.02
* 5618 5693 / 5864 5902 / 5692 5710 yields -0.05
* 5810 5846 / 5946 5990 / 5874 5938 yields 0.02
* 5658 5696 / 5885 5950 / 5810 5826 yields 0.00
